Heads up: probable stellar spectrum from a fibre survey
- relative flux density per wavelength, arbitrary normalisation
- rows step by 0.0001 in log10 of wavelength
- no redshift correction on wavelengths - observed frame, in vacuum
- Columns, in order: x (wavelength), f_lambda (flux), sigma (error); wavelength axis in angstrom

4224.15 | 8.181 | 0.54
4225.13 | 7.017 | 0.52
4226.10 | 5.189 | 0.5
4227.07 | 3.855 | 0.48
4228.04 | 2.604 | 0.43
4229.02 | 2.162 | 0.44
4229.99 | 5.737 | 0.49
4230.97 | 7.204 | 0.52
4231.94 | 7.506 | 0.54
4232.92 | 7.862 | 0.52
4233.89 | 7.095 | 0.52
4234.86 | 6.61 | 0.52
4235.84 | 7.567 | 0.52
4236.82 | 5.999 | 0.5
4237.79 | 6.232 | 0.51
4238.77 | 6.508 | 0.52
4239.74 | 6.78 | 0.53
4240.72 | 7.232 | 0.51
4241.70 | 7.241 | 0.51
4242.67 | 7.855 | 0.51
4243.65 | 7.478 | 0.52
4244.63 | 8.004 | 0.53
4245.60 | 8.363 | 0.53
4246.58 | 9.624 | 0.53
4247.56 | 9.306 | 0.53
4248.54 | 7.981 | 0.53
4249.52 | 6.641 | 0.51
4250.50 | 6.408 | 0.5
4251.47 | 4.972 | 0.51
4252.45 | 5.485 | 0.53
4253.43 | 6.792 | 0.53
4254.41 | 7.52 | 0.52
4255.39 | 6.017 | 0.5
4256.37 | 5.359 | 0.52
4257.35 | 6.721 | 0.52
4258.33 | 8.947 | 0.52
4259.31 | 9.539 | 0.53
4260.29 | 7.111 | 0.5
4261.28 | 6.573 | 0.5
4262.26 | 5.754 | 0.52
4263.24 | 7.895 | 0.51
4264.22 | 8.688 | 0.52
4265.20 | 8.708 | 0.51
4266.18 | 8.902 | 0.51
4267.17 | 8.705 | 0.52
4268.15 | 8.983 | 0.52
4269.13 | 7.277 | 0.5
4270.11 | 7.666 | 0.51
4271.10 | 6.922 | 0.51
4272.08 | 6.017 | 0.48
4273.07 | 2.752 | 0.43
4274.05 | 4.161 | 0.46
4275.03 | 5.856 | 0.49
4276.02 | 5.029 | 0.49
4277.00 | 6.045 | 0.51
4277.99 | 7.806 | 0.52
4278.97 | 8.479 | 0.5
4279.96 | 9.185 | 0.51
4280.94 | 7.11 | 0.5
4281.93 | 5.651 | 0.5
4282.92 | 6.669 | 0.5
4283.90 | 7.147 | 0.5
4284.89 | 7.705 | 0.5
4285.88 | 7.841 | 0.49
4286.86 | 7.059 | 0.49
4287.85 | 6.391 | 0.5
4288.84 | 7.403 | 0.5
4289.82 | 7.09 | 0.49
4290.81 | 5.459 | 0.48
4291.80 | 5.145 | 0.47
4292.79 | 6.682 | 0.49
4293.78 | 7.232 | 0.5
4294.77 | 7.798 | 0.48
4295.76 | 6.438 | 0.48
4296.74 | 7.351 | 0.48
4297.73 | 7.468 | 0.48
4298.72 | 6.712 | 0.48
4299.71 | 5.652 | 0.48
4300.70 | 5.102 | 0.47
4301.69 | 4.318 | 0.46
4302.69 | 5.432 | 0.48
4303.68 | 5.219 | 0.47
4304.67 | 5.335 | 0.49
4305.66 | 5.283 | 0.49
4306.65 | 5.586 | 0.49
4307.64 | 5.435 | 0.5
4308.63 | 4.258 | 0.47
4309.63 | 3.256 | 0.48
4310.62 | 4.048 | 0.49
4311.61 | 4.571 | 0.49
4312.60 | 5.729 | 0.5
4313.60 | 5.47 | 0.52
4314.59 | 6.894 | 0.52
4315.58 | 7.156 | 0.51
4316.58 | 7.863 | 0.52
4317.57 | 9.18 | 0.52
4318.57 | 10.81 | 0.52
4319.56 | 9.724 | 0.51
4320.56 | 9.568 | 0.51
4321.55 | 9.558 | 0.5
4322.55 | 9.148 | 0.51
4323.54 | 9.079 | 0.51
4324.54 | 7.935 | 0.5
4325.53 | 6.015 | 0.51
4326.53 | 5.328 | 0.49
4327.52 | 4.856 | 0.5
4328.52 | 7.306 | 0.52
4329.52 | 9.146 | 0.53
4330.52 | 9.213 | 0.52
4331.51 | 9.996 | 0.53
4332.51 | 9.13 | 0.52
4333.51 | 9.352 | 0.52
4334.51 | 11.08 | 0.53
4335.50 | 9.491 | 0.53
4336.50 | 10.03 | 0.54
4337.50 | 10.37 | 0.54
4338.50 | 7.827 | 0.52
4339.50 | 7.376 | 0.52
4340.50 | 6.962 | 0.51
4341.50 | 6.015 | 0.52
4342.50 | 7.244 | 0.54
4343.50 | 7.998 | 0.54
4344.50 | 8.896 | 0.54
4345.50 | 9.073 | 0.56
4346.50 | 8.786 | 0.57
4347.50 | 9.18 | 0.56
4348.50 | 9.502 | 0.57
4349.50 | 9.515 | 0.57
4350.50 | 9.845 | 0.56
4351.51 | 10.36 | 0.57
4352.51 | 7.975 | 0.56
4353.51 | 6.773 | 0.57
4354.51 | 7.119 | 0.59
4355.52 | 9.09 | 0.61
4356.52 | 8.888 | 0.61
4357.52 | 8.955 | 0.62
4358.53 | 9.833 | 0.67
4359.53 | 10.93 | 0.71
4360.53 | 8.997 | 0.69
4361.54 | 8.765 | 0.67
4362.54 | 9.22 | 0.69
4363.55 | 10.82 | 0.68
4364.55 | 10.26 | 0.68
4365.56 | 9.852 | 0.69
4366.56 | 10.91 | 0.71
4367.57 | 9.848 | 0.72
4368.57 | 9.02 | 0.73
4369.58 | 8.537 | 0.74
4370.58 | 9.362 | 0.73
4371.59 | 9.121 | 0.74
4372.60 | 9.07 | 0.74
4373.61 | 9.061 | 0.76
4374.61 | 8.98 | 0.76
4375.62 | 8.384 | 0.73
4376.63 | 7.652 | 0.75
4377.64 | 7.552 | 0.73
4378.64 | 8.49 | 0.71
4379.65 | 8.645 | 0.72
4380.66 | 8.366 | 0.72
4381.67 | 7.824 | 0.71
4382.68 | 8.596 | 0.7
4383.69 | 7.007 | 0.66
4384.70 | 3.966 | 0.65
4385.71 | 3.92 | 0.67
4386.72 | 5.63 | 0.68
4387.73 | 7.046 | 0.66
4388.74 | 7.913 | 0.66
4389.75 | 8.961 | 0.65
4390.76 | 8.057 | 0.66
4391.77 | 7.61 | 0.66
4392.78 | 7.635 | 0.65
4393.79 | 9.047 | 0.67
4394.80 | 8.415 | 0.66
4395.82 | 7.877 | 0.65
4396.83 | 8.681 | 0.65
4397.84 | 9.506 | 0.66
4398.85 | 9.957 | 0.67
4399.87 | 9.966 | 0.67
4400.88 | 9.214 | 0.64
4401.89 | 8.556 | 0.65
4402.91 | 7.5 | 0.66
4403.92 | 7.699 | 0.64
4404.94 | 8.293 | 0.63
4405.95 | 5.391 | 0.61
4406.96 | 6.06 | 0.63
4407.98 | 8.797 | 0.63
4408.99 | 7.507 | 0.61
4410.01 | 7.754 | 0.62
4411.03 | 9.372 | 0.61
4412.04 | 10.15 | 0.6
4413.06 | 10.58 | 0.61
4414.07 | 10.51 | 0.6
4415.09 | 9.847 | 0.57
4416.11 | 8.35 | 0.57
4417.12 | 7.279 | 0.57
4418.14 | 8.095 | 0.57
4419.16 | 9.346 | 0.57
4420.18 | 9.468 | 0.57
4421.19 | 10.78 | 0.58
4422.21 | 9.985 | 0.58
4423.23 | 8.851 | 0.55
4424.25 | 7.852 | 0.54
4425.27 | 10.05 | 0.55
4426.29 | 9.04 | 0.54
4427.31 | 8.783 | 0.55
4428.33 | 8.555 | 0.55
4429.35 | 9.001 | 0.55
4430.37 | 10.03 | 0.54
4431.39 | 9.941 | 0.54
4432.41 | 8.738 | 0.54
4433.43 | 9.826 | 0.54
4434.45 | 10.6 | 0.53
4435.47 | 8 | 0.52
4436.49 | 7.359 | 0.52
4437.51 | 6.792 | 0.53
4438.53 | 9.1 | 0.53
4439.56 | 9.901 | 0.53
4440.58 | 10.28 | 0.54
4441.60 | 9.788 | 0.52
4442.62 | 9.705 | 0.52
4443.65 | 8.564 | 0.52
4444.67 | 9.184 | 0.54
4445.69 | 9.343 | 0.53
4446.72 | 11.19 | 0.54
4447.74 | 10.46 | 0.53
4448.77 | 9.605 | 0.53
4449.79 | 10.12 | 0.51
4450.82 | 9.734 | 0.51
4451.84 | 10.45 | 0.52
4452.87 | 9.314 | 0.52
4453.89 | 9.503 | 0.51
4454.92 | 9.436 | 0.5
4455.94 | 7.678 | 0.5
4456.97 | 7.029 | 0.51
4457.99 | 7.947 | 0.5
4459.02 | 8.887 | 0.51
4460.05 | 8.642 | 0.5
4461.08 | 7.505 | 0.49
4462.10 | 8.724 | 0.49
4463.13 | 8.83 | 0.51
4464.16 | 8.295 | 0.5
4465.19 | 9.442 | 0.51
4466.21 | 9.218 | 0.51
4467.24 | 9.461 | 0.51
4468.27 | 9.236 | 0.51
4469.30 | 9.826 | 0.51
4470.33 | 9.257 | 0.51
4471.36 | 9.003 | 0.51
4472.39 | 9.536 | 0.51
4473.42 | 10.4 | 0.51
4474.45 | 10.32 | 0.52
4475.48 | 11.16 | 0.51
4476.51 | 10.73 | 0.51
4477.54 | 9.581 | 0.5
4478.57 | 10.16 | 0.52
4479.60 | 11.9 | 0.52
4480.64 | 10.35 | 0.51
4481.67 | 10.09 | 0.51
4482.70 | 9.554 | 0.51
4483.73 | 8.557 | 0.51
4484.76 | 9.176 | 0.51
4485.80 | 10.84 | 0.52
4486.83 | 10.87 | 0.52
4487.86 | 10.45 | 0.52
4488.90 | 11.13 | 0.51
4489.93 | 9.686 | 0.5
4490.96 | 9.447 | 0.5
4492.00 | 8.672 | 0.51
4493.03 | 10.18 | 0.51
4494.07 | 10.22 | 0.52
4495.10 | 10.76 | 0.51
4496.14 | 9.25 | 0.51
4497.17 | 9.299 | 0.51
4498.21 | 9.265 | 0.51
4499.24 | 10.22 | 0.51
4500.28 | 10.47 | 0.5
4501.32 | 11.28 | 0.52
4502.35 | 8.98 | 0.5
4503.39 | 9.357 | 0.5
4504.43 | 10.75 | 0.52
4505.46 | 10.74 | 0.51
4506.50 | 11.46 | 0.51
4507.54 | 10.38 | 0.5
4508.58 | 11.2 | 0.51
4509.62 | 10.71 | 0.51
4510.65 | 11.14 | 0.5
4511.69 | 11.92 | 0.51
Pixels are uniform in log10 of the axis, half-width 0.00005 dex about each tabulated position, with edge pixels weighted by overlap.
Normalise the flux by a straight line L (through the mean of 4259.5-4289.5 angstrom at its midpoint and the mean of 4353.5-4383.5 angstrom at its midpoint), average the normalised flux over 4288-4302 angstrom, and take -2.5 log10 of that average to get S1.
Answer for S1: 0.162 mag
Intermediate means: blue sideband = 7.07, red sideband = 8.98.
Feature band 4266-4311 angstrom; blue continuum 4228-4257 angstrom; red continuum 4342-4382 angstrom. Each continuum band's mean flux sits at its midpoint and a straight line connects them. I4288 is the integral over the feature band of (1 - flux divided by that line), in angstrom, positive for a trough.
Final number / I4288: 7.4 angstrom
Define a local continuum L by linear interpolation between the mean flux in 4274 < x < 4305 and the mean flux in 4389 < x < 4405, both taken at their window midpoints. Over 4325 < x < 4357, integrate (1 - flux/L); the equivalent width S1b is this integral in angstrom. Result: -3.9 angstrom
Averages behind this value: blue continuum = 6.54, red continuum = 8.56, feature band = 8.43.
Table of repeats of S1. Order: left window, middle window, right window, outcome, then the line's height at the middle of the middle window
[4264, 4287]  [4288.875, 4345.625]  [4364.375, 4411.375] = 0.045 mag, 7.5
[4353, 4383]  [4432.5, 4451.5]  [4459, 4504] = 0.007 mag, 9.47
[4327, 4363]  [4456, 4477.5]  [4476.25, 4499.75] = 0.078 mag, 9.82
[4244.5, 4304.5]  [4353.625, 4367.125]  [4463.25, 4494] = -0.158 mag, 8.15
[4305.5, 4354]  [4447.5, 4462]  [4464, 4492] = 0.070 mag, 9.59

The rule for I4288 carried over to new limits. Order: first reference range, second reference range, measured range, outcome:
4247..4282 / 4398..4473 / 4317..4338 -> -2.95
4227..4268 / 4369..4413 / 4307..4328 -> 1.73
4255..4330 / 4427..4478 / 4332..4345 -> -1.83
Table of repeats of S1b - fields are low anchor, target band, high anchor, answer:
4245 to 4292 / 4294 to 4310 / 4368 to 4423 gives 3.7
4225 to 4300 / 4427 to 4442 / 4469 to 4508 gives 0.3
